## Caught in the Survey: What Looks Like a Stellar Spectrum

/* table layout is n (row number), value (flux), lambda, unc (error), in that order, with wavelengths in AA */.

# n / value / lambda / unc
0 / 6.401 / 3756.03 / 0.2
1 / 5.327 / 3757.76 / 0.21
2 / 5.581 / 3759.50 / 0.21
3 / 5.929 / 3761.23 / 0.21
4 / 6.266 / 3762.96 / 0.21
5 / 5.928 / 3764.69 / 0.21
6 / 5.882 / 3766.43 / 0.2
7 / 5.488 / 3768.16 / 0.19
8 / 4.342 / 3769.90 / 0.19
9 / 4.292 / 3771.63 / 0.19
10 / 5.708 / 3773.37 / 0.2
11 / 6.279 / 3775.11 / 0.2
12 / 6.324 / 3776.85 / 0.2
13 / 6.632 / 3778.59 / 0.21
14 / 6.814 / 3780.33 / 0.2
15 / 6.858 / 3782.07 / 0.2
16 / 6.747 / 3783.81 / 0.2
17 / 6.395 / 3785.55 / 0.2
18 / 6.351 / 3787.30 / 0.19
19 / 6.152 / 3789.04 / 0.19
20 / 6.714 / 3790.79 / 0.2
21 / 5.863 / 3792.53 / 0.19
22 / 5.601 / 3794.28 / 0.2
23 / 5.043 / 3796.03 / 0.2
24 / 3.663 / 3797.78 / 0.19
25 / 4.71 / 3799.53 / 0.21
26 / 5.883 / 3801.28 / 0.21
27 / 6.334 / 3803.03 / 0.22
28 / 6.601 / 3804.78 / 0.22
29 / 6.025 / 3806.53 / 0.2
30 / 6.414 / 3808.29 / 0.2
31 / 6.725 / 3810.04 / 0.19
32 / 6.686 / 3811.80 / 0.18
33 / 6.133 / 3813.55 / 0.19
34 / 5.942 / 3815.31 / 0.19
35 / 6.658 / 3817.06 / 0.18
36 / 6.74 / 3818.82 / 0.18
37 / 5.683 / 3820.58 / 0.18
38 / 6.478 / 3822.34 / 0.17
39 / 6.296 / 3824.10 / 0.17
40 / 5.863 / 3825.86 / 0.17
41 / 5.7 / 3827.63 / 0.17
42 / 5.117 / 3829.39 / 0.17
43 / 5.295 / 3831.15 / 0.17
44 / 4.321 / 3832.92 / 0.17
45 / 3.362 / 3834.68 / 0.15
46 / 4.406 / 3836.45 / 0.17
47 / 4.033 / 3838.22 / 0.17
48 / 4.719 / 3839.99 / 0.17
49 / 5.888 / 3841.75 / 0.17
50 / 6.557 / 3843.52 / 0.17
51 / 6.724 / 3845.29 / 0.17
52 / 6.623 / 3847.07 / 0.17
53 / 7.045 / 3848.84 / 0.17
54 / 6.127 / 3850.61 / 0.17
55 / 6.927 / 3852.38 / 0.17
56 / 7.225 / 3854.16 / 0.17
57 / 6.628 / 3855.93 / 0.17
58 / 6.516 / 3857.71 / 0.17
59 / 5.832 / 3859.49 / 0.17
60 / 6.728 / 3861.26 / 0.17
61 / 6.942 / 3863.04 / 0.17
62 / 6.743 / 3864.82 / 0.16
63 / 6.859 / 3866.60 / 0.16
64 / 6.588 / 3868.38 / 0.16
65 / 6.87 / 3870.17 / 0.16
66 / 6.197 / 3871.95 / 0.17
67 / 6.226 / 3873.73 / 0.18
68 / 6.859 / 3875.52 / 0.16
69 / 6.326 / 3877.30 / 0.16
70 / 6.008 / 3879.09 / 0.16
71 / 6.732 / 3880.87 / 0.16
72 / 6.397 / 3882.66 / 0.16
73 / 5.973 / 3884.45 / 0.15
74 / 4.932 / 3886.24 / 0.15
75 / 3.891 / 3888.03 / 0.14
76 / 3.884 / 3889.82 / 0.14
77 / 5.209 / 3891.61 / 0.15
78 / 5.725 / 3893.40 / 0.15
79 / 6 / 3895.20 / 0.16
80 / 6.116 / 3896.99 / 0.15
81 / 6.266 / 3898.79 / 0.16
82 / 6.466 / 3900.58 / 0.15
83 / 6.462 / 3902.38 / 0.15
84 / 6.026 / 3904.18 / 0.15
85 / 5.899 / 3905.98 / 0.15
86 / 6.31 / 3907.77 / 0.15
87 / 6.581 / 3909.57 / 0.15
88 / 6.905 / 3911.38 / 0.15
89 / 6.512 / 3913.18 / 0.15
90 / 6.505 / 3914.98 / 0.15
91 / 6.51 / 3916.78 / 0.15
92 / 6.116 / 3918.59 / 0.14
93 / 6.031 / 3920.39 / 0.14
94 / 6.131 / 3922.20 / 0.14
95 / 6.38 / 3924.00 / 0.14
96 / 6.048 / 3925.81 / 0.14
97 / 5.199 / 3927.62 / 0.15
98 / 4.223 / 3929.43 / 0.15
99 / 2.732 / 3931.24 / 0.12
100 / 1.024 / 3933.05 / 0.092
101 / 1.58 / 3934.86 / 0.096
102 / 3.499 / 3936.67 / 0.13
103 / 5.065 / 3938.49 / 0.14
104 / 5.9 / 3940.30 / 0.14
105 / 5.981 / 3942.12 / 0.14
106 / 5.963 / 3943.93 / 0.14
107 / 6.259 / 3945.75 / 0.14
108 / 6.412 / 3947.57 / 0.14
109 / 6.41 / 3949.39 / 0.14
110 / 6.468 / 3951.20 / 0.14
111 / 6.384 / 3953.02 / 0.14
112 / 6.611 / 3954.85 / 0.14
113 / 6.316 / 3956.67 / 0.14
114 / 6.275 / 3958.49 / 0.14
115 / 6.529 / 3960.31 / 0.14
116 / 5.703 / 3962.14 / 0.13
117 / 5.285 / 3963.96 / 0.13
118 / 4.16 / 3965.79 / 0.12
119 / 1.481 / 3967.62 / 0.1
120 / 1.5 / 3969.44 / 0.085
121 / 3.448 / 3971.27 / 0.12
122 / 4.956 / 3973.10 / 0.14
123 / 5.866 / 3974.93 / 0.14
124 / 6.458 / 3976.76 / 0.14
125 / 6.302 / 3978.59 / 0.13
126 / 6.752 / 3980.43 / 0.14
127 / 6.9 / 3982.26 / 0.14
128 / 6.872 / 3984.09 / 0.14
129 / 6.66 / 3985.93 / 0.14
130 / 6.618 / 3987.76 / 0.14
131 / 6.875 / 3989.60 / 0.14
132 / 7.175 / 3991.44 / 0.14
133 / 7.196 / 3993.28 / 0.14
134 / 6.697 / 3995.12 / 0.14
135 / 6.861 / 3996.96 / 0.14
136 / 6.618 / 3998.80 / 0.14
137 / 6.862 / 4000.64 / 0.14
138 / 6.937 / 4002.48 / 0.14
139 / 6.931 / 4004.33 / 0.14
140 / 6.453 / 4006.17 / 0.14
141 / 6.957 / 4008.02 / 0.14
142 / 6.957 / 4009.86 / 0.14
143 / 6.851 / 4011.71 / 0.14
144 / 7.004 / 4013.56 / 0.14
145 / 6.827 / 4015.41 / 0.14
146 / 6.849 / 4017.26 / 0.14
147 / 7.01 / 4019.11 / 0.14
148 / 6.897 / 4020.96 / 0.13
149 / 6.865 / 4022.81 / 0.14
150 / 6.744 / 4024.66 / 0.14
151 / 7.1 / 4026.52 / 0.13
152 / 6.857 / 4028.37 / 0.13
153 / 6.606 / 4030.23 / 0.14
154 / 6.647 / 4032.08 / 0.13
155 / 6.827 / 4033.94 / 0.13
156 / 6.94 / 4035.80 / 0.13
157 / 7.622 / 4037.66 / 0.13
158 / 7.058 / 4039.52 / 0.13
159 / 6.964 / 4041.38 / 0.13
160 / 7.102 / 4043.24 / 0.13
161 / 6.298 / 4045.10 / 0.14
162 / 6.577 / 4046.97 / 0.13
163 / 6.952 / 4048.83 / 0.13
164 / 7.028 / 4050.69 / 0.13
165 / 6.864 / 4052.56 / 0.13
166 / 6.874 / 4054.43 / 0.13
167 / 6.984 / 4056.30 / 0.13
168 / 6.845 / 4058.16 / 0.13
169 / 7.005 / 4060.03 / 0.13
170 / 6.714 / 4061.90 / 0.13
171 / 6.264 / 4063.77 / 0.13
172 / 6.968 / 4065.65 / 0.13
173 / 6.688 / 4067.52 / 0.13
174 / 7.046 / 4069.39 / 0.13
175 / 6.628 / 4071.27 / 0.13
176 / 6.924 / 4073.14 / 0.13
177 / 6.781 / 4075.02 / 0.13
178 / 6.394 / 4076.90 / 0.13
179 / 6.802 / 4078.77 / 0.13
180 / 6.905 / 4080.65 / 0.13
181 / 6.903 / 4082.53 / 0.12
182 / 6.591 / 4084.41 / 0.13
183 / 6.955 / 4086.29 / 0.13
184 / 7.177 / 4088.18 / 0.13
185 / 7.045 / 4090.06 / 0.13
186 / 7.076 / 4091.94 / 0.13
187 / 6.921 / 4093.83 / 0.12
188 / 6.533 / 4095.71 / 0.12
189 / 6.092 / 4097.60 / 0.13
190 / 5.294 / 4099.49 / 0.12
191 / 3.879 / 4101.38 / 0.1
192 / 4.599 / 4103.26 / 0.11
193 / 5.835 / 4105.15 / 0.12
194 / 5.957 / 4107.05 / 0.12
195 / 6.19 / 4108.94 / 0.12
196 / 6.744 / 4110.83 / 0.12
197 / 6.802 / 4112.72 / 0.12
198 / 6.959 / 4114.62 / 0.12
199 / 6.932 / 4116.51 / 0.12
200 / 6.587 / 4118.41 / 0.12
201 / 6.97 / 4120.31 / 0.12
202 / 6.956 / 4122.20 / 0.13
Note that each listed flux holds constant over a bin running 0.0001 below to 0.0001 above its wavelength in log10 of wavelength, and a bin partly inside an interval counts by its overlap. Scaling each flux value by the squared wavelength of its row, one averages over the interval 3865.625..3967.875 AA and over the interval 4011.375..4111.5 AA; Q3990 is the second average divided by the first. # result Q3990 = 1.26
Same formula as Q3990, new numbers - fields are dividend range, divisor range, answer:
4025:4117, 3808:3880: 1.22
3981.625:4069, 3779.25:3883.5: 1.24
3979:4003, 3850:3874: 1.10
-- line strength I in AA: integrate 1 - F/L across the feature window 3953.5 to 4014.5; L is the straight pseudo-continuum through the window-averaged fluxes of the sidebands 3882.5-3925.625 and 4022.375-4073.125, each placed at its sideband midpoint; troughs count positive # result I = 3.5 AA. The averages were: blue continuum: 5.96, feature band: 6.1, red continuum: 6.86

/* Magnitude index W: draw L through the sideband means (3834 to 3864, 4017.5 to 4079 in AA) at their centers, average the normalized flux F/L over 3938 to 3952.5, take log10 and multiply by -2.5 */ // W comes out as 0.057 mag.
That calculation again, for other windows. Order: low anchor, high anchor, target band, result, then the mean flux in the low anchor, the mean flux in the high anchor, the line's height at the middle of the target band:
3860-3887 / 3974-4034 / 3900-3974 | 0.22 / 6.42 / 6.79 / 6.6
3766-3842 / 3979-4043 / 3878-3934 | 0.12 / 5.75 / 6.88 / 6.31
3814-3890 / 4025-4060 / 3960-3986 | 0.26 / 5.99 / 6.9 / 6.57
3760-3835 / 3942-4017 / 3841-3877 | -0.11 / 5.88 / 6.15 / 5.97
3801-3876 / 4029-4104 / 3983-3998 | -0.06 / 6.13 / 6.66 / 6.49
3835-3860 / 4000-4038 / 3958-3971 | 0.46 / 6.03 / 6.88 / 6.61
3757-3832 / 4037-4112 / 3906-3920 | -0.04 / 5.94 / 6.6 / 6.22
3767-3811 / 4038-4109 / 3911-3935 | 0.19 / 5.92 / 6.58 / 6.23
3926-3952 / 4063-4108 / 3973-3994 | -0.24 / 4.8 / 6.43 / 5.29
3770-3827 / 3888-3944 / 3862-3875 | -0.17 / 6.06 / 5.42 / 5.68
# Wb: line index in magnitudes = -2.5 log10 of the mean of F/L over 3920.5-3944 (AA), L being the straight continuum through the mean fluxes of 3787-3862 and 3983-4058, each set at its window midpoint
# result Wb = 0.37 mag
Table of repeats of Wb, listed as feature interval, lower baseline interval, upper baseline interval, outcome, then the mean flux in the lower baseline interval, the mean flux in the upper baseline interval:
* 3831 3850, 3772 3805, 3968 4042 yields 0.142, 6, 6.53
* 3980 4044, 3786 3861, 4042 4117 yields -0.080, 5.91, 6.58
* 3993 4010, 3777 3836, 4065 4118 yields -0.086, 5.93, 6.48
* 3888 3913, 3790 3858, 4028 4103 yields 0.038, 5.87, 6.69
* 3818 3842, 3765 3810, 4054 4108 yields 0.141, 5.9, 6.5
